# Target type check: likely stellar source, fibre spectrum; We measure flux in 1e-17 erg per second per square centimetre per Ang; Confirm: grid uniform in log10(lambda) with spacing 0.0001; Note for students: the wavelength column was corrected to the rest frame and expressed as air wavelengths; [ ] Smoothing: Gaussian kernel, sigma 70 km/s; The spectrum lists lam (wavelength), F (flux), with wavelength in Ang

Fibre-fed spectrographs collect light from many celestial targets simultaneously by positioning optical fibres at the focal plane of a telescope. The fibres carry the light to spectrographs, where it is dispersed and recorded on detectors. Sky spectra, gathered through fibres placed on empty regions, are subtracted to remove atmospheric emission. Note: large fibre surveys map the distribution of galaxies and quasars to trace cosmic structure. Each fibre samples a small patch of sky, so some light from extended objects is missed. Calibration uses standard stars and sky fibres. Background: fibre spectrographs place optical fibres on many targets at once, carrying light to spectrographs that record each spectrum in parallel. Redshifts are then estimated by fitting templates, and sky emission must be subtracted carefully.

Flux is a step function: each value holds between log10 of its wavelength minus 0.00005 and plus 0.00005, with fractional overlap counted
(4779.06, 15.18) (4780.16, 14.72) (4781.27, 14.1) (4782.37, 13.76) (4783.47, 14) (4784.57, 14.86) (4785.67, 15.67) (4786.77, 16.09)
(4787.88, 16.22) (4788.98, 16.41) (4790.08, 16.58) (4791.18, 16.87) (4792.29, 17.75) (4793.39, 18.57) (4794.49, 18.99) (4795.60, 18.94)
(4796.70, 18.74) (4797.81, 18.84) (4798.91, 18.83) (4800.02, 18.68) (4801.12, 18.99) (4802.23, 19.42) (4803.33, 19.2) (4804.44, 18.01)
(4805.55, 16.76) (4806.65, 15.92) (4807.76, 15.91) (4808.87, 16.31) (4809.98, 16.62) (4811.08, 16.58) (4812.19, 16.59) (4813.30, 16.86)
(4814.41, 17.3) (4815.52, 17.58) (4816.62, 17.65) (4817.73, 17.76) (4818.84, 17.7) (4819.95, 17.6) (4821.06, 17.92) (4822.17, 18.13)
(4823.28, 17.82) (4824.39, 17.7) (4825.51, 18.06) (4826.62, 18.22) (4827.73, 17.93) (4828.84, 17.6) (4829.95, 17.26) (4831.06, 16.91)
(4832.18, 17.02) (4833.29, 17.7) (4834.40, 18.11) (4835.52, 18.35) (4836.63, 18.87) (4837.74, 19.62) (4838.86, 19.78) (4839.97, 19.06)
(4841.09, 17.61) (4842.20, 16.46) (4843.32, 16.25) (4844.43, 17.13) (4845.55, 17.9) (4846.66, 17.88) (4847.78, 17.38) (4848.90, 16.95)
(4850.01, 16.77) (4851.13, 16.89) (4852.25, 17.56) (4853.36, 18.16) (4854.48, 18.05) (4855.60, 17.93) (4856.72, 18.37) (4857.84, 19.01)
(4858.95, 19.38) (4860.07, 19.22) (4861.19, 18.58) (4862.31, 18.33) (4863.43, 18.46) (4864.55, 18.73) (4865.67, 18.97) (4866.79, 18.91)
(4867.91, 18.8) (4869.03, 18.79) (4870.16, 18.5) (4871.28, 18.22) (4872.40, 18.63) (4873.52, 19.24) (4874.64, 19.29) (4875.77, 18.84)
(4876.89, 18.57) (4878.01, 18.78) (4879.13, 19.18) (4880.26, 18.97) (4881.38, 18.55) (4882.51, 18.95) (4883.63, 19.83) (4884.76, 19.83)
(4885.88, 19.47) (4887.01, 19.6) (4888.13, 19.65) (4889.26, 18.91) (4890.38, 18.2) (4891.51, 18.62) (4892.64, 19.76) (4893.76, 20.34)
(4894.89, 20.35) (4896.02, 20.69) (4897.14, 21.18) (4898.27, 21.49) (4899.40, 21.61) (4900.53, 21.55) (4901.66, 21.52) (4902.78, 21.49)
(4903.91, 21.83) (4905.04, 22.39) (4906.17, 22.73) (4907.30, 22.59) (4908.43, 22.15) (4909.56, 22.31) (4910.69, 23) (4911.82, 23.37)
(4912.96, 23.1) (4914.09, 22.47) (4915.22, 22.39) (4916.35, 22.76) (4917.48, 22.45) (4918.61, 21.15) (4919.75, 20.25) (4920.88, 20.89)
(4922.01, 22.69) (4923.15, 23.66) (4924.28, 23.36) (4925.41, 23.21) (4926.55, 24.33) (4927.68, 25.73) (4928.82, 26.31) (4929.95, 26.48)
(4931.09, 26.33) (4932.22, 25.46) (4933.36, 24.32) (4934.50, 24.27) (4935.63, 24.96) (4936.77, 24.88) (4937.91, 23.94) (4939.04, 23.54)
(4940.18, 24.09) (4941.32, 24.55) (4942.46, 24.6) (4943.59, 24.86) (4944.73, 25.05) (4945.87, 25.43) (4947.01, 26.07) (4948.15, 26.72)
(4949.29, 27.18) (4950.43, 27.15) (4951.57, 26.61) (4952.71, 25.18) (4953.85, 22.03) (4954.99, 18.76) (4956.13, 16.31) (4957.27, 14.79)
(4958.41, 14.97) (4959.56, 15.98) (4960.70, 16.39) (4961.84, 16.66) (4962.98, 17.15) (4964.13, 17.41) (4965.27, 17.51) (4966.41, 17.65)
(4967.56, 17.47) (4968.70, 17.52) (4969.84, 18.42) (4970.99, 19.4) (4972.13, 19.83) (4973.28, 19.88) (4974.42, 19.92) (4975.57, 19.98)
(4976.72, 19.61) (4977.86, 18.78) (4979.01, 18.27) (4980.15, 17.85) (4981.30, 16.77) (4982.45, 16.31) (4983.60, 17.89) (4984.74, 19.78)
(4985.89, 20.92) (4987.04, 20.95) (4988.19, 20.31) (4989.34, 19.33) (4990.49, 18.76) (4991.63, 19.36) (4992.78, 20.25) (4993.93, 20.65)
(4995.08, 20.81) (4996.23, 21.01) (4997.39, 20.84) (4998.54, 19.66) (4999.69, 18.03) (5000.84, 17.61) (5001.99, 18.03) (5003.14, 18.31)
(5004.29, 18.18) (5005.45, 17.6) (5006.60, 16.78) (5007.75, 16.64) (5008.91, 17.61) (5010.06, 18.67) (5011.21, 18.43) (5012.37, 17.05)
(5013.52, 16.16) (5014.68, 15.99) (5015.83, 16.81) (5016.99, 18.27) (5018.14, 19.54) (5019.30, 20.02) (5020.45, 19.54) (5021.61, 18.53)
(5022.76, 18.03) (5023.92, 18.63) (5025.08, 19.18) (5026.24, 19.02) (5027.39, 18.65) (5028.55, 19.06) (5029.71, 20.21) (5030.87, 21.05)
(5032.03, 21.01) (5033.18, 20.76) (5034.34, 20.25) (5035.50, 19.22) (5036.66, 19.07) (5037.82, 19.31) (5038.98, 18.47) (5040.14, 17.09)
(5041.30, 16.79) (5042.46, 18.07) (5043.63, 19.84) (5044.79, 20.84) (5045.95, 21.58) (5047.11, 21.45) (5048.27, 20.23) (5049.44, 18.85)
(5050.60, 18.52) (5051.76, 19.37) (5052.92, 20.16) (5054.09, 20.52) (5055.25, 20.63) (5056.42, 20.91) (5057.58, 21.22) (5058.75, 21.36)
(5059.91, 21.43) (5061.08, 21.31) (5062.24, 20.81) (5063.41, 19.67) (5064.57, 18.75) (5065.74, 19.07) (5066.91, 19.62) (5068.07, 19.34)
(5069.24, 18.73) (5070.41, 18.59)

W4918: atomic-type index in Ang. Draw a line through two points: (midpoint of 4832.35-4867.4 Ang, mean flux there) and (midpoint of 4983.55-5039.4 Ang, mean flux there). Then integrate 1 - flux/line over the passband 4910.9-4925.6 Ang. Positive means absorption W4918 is -3.1 Ang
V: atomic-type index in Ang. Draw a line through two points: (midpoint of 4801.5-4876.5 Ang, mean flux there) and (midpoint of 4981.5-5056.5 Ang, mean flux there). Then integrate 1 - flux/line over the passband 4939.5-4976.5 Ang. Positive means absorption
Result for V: -4.2 Ang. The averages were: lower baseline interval 17.9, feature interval 20.8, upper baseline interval 19.1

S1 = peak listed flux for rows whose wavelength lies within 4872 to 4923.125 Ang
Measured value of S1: 23.37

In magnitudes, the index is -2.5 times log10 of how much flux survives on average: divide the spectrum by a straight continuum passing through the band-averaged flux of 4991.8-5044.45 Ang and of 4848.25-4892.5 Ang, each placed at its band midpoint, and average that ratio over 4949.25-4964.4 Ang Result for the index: -0.045 mag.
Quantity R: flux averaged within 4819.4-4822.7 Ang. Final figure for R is 17.9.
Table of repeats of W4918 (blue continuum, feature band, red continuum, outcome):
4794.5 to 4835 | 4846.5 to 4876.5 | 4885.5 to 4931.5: 2.2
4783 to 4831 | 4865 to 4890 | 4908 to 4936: 2.5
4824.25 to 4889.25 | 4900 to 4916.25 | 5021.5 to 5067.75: -3.1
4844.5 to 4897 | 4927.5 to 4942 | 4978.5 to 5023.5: -4.9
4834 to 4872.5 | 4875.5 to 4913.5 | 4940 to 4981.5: -3.0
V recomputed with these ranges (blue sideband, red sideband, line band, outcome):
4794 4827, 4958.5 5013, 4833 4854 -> 0.1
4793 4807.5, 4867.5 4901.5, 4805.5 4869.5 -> 3.7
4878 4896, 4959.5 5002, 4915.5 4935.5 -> -4.8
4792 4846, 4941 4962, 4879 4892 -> 0.5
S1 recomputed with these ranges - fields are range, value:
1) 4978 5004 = 21.01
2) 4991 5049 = 21.58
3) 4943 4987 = 27.18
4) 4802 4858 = 19.78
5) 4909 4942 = 26.48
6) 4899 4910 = 22.73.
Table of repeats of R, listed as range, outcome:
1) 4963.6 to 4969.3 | 17.5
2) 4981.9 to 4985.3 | 18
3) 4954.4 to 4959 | 16.2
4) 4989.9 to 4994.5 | 19.8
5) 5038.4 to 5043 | 17.6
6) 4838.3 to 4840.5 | 19.4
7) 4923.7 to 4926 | 23.3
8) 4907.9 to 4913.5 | 22.8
